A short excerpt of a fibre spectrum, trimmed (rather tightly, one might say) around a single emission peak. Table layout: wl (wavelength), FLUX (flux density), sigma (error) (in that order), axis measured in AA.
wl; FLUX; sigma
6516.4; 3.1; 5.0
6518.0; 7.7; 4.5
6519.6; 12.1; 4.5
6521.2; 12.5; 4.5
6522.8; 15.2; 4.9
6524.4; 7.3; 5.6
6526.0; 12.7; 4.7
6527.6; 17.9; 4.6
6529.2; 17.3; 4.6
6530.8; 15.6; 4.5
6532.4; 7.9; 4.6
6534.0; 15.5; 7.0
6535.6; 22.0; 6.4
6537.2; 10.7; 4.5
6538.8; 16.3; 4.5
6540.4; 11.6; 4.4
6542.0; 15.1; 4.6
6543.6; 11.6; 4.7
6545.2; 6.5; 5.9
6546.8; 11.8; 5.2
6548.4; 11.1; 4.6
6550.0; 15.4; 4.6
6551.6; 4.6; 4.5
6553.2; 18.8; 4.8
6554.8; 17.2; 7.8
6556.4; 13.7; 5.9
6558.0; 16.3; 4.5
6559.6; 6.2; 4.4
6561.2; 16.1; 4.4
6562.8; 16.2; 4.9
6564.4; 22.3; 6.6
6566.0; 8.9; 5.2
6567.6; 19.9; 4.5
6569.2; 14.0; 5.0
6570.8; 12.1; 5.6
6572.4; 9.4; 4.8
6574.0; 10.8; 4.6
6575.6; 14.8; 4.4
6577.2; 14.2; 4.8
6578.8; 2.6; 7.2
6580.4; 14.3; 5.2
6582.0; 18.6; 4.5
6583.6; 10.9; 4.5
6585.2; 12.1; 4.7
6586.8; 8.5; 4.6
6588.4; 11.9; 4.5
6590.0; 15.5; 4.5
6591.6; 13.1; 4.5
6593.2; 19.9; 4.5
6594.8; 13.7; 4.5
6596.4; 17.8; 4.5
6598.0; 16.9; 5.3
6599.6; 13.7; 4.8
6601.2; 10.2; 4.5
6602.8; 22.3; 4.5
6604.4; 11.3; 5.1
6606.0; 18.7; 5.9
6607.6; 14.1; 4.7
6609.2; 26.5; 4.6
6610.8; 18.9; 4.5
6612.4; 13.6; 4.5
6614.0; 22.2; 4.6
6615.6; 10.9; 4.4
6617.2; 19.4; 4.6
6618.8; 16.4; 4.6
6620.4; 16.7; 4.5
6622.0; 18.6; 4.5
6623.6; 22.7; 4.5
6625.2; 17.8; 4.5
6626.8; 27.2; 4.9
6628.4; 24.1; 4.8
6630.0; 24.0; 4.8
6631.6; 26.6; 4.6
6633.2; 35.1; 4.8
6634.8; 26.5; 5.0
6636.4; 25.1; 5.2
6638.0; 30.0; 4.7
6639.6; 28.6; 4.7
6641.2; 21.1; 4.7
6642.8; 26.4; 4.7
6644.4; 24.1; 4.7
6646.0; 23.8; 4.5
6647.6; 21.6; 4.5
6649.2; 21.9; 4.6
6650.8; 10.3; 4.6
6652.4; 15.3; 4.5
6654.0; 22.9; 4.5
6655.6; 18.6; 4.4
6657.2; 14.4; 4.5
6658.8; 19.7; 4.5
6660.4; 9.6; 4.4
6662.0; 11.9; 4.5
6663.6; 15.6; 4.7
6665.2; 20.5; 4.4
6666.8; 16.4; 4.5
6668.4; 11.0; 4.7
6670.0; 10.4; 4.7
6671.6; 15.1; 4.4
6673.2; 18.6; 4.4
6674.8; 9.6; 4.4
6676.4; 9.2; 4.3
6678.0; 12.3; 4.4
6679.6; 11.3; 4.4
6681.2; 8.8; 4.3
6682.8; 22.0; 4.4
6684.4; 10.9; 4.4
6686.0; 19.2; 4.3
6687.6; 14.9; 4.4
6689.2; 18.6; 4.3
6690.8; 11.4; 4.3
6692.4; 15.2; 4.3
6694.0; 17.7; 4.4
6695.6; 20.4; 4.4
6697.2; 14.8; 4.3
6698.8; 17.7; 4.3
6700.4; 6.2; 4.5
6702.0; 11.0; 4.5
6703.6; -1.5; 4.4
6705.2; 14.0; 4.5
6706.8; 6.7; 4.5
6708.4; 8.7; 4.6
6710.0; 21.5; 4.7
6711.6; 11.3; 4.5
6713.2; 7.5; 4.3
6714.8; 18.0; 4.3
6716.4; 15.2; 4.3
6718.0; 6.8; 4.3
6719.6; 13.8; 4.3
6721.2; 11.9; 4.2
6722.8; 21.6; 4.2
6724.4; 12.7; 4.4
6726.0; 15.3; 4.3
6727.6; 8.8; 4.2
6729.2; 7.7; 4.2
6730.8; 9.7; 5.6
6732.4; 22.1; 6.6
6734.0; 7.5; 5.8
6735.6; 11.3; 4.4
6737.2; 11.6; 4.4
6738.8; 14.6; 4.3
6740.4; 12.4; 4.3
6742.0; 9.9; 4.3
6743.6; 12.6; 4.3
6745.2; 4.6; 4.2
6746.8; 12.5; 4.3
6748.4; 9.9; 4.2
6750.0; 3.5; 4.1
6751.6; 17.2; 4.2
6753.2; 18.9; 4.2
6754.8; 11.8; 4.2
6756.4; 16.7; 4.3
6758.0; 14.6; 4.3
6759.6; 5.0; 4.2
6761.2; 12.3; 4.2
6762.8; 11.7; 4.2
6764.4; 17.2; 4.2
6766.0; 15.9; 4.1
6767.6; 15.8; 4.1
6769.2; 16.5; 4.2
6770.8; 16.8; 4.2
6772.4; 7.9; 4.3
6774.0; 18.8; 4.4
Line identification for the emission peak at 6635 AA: Mg II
